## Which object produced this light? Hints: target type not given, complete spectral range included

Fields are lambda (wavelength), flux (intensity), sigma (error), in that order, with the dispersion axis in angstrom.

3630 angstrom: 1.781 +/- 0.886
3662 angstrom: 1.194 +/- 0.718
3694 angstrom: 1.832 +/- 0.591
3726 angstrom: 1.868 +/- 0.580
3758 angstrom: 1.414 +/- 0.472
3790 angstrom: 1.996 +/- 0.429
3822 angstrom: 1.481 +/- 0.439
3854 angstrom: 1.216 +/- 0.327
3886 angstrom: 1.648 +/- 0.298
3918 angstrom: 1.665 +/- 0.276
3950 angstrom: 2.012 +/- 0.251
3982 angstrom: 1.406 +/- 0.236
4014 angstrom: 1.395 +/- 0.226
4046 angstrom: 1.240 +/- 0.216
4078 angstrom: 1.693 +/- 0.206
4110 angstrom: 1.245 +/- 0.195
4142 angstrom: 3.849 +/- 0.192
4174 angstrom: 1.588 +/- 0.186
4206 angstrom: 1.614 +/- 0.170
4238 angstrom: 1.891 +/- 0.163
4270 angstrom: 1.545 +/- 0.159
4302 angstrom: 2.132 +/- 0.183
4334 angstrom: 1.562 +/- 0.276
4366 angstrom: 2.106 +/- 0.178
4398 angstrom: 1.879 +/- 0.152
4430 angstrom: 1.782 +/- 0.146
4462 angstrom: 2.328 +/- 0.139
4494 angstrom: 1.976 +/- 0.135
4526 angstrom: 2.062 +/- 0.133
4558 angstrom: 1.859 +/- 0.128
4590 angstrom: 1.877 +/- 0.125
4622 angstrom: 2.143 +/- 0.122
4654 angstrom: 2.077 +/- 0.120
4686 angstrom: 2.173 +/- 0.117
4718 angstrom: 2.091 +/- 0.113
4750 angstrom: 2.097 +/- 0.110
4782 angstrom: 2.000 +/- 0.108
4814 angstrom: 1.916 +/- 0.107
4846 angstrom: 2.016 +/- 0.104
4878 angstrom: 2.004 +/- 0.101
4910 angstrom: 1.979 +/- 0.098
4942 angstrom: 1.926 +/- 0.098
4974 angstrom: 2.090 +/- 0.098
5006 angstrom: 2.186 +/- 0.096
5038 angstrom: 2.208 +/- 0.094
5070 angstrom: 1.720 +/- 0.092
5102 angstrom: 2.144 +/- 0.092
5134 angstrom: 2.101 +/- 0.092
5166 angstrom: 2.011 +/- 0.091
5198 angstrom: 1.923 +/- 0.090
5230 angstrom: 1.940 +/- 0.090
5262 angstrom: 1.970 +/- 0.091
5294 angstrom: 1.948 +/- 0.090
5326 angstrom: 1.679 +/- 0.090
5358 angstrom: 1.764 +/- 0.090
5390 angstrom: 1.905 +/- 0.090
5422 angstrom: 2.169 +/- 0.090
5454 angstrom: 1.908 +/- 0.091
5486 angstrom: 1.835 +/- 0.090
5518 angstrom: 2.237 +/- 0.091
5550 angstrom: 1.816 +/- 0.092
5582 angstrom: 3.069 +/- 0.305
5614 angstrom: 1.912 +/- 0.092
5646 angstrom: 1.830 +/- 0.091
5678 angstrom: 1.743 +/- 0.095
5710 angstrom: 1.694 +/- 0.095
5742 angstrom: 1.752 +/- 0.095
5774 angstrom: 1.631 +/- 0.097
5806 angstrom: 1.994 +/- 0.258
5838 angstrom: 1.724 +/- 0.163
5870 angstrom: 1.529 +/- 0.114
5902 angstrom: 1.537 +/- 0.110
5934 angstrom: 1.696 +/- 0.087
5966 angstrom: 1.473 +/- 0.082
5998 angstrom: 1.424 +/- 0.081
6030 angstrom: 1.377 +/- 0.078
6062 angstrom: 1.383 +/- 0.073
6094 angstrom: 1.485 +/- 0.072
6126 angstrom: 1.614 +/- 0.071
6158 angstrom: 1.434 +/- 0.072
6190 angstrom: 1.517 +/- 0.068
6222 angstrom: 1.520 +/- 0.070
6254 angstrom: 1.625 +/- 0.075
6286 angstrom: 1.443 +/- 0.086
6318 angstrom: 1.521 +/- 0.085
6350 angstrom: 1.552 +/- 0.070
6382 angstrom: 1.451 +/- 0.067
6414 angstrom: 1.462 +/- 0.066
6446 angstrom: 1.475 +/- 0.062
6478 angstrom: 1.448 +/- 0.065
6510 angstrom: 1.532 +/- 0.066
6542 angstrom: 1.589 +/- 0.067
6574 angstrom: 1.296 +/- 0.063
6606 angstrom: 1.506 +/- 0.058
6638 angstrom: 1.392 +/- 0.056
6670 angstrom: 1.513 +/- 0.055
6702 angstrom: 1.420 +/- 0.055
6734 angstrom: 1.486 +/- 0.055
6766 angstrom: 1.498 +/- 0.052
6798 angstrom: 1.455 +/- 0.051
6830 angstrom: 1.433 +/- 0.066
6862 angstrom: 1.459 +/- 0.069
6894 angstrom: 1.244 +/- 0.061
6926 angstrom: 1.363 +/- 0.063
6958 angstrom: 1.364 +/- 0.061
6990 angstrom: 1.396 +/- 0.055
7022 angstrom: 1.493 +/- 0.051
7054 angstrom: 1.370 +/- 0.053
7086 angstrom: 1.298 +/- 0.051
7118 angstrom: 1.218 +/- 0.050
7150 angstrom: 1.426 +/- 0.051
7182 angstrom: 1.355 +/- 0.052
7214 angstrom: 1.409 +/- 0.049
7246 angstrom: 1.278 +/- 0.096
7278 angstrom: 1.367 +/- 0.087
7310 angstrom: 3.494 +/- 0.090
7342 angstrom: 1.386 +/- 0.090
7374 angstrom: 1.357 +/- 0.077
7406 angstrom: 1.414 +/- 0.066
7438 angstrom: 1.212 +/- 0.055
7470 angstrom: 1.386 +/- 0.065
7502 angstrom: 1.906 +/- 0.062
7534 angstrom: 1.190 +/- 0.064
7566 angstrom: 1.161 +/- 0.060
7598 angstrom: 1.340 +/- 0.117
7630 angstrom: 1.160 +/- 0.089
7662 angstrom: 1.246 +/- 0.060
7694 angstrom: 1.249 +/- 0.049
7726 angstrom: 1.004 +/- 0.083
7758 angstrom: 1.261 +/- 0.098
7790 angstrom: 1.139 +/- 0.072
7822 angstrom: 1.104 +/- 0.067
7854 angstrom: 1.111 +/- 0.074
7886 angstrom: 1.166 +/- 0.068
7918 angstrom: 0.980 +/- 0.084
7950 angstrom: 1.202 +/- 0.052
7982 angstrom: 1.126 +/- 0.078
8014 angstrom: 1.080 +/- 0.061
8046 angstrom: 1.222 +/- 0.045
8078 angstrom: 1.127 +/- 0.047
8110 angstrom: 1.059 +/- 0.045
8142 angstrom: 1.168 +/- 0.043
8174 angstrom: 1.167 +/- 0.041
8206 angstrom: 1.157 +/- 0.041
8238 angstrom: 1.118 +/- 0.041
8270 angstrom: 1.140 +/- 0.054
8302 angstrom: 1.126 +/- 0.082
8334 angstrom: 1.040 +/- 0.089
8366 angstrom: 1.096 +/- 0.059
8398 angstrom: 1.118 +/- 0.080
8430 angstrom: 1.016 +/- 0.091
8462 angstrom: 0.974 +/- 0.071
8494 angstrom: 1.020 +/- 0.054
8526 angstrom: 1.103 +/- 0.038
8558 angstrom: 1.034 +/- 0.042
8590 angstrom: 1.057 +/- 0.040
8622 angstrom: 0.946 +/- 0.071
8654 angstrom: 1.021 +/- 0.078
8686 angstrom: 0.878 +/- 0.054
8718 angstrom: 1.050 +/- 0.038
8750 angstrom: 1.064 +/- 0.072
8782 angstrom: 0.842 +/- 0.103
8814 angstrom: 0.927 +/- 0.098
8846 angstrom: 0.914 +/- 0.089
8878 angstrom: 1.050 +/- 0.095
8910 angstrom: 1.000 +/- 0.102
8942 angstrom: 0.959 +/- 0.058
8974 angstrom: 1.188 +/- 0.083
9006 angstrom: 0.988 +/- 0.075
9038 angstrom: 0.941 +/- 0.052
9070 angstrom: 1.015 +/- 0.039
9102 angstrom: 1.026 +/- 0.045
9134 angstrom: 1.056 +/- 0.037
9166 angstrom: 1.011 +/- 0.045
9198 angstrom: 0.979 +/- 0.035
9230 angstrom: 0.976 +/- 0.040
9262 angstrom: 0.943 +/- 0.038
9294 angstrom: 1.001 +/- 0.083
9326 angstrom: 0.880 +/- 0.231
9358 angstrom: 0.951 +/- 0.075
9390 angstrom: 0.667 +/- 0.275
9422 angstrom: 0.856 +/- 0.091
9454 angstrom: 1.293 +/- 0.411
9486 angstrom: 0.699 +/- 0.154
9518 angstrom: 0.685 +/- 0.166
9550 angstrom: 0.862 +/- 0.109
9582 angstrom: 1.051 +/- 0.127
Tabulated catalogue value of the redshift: 0.114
